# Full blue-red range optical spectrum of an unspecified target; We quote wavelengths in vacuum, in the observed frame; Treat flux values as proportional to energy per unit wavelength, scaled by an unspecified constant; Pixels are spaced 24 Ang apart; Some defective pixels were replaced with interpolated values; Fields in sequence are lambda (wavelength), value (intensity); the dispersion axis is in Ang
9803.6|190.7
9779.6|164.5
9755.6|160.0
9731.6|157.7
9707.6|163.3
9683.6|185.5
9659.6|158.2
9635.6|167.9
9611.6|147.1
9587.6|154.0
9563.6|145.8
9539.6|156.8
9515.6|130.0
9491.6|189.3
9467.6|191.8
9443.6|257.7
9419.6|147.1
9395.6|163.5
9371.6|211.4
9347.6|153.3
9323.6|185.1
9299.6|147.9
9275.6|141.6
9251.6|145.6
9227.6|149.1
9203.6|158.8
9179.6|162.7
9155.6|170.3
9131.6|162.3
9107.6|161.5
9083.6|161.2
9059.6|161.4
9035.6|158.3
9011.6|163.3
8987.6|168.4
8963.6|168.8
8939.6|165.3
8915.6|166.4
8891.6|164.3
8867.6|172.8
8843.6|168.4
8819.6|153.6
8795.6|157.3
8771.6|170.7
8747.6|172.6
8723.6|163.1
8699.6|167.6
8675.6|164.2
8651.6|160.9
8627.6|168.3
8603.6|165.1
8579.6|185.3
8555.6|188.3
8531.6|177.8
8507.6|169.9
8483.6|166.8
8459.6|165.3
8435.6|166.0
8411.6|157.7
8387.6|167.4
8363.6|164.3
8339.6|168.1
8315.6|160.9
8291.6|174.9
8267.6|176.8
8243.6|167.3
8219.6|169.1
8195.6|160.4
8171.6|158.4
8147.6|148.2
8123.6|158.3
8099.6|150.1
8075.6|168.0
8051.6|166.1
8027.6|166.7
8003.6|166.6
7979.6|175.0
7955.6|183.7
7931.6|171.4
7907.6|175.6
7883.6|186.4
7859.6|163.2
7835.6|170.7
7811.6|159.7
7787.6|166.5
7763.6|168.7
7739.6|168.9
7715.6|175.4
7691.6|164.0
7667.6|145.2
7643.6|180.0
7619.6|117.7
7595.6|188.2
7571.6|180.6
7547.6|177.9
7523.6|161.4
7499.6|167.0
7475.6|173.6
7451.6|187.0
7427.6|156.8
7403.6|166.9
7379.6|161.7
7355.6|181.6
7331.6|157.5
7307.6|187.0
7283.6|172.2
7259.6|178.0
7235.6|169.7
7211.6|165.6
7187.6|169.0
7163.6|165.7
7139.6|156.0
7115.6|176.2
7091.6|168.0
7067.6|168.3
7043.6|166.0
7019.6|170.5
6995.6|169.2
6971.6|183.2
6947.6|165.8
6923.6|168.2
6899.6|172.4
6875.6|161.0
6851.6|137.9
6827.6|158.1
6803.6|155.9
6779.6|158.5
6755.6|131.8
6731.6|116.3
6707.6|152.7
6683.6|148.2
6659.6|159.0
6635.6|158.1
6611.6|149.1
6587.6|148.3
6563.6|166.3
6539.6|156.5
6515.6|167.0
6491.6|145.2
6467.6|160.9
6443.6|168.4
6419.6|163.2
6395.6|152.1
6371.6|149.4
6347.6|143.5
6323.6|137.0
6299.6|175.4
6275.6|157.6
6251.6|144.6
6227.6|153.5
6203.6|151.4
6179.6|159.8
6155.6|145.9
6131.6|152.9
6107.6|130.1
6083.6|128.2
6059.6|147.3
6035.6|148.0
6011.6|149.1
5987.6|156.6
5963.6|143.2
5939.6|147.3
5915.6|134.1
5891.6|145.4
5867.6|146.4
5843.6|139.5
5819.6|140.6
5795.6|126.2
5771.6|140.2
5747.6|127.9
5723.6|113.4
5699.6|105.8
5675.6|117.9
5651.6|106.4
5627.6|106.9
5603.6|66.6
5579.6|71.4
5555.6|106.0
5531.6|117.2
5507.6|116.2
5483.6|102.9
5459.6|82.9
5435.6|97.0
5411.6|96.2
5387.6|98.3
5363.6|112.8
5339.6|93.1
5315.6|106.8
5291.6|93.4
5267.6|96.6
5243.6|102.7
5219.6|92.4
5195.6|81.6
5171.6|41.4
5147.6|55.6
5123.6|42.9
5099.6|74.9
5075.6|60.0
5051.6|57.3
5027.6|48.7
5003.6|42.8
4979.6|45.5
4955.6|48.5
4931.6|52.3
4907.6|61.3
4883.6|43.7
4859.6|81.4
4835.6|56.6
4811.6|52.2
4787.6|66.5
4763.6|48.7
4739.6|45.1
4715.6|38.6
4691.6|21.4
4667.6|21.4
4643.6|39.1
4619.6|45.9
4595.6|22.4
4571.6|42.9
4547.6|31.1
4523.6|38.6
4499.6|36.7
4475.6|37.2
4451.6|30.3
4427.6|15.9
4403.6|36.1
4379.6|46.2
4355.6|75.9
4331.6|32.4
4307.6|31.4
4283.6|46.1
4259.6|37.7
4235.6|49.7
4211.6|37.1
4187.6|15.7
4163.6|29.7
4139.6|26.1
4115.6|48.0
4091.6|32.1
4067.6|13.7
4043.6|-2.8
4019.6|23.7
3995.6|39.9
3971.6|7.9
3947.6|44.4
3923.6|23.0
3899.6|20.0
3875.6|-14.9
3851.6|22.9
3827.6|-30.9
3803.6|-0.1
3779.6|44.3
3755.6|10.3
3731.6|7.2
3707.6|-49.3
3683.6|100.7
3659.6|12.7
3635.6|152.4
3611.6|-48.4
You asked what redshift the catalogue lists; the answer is 0.30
